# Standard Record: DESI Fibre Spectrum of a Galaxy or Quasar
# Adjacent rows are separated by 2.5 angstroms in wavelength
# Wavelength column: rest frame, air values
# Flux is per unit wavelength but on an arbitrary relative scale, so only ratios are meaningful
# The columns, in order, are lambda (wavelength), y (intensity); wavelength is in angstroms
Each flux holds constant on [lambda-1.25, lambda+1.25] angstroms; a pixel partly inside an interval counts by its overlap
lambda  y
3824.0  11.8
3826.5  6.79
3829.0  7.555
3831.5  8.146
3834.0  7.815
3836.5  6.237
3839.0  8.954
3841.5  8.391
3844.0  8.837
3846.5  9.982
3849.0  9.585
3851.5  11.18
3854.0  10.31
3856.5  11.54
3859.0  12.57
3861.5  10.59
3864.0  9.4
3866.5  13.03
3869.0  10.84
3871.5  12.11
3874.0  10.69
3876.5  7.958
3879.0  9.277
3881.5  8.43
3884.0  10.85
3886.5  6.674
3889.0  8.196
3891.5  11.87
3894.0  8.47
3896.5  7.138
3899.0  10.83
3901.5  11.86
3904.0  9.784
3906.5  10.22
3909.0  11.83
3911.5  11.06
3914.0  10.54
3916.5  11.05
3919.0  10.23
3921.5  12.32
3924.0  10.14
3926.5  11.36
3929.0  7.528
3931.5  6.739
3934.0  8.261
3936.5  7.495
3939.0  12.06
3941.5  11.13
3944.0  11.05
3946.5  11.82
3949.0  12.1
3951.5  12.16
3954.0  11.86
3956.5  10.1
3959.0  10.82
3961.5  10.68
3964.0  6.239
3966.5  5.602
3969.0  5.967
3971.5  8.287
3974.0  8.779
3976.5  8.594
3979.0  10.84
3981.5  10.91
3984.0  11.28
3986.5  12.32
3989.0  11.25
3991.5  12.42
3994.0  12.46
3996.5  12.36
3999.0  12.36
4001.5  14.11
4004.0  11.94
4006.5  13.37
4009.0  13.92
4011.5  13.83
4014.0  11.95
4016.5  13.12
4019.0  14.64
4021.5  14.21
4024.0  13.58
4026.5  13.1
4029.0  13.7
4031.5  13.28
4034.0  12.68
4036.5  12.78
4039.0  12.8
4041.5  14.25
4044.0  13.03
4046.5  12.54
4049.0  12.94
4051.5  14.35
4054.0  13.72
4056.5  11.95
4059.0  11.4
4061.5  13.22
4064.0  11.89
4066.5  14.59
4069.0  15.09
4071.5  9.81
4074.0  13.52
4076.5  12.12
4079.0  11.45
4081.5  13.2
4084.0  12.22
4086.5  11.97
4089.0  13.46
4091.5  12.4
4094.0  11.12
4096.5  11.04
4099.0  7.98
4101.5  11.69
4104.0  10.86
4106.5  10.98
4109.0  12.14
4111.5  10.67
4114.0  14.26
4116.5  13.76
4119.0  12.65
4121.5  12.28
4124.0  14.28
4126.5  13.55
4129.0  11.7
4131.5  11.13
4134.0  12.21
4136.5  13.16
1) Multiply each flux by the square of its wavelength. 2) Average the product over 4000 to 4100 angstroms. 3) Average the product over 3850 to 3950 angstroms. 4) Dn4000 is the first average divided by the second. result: 1.3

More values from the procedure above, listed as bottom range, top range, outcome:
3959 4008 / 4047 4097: 1.25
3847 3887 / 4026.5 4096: 1.36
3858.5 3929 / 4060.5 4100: 1.31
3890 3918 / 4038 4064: 1.34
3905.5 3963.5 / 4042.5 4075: 1.31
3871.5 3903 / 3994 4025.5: 1.49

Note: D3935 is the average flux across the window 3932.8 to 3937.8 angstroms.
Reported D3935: 7.92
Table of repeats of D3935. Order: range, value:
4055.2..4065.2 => 12.1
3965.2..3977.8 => 7.45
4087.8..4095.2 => 12.3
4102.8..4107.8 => 10.9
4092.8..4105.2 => 10.5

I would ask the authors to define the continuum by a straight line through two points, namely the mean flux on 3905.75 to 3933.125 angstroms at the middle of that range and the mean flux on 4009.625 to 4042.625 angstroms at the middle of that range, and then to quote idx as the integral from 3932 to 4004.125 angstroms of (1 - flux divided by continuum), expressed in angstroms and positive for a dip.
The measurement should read 7.5 angstroms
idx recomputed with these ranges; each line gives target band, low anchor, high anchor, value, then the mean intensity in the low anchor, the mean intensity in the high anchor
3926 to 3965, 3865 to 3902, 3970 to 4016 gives 2.9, 9.84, 11.7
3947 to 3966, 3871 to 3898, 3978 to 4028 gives 1.5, 9.18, 12.7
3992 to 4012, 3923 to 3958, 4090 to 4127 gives -3.9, 10.3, 12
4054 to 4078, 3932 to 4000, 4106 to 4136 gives -1.9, 10.3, 12.5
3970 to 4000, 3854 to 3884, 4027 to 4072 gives 3.1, 10.6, 13.1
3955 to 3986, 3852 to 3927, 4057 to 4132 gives 5.6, 10.4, 12.2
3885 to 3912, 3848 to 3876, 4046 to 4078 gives 3.7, 11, 12.9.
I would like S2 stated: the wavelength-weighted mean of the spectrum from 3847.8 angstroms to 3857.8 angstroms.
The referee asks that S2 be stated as 10.7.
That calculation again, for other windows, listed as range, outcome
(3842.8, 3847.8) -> 9.42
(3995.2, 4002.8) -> 12.9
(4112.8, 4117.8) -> 14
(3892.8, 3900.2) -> 8.8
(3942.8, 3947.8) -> 11.4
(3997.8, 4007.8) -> 13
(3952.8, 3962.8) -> 10.8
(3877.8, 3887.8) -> 8.8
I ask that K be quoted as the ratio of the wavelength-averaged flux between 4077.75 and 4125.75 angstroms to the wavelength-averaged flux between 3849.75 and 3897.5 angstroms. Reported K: 1.20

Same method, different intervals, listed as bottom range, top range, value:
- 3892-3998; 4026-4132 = 1.23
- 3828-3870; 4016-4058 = 1.37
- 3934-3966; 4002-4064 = 1.26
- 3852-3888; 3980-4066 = 1.25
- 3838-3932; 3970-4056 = 1.24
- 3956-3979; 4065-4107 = 1.42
